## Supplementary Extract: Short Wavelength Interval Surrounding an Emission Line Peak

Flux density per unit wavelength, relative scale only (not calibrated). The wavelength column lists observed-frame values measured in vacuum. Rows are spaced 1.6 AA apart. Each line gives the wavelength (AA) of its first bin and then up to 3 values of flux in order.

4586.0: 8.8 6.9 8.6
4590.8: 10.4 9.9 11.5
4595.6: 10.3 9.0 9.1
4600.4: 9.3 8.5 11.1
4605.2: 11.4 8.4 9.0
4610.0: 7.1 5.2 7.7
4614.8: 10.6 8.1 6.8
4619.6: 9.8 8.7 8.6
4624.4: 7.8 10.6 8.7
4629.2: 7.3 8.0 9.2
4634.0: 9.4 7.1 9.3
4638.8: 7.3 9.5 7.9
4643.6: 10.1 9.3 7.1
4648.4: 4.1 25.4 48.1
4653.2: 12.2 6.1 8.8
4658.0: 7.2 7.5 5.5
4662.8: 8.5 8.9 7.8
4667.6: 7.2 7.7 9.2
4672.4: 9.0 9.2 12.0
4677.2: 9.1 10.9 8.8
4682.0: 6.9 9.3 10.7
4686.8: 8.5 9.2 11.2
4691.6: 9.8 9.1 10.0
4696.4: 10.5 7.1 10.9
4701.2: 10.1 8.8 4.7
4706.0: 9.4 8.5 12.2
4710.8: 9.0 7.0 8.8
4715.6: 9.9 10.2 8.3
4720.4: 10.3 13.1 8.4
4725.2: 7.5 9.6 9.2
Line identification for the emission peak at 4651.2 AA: H-gamma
